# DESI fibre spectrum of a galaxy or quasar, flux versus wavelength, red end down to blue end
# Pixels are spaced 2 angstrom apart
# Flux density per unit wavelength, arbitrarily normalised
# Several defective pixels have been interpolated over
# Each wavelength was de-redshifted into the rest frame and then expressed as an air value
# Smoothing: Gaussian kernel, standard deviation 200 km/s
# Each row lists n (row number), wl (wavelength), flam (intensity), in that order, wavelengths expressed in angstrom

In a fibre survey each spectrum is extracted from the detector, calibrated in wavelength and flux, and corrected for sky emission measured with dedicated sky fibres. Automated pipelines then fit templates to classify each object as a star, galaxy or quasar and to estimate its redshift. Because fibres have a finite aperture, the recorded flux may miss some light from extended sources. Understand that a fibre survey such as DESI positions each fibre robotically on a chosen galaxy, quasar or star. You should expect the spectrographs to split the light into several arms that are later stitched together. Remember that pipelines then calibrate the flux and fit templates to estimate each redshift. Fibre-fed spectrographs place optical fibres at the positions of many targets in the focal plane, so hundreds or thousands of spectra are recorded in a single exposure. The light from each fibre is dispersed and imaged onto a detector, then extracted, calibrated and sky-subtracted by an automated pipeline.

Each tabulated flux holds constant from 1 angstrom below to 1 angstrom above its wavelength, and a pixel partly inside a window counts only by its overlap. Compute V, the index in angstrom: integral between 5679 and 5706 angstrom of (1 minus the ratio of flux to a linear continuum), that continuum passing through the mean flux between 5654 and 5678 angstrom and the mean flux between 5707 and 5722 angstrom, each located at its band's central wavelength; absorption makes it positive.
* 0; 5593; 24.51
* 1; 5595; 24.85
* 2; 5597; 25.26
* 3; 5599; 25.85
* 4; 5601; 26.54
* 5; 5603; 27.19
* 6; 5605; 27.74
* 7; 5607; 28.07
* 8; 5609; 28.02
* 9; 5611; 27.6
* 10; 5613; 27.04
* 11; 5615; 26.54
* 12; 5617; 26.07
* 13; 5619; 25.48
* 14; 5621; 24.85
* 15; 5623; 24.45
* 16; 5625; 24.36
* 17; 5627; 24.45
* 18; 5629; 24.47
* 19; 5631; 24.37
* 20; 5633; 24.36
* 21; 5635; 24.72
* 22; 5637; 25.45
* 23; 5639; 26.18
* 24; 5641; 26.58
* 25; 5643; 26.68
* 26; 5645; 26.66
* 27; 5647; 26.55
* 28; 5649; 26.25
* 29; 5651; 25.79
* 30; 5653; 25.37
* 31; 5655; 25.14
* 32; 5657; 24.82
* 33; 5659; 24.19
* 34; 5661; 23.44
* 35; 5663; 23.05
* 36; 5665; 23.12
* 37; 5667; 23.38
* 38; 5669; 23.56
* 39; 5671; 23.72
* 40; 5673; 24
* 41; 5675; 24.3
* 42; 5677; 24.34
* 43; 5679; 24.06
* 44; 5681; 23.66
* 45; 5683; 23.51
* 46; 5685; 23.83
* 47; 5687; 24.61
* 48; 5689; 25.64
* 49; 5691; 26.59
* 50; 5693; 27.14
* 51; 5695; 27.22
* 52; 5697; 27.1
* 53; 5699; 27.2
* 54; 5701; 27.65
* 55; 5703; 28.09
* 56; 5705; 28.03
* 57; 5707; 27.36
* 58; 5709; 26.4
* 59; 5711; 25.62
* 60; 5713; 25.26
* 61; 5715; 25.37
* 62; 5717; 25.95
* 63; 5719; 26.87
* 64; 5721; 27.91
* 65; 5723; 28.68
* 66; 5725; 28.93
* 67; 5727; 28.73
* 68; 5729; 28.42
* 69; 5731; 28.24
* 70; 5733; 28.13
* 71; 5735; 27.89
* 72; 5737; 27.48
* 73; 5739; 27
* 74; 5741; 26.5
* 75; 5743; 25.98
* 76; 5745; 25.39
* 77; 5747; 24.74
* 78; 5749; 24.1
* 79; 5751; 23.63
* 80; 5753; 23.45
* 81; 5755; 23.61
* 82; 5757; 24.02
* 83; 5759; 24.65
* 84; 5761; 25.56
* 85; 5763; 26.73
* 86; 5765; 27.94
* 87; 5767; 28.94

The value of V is -0.93 angstrom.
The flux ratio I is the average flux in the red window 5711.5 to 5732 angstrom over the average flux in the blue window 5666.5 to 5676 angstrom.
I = 1.15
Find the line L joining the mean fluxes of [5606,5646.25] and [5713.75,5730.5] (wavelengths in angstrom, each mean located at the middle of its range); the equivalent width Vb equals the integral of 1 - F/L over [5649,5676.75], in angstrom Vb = 2.4 angstrom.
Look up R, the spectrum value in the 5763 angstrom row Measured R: 26.73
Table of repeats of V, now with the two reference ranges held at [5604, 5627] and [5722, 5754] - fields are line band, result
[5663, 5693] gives 2.58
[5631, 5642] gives 0.42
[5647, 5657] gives 0.29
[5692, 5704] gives -0.37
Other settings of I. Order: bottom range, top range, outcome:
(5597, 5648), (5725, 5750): 1.04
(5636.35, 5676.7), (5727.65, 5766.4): 1.05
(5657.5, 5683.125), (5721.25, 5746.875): 1.16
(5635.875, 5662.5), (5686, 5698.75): 1.03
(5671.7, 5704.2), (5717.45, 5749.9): 1.06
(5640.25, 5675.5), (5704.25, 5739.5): 1.10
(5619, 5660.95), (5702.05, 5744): 1.08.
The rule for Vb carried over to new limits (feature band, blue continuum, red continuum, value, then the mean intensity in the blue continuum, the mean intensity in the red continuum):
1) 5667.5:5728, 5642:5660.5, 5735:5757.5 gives -1.4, 25.7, 25.2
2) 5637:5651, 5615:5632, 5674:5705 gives -0.7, 24.9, 25.7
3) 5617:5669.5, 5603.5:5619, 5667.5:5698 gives 2.4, 27.2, 24.9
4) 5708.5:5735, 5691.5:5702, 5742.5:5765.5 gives -1.1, 27.2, 24.9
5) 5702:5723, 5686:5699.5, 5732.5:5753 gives -0.4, 26.5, 25.9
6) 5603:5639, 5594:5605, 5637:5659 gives 0.3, 26.1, 25.9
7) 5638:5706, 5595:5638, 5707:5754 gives 2.2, 25.8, 26.6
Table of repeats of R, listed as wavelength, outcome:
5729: 28.42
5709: 26.4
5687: 24.61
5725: 28.93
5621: 24.85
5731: 28.24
